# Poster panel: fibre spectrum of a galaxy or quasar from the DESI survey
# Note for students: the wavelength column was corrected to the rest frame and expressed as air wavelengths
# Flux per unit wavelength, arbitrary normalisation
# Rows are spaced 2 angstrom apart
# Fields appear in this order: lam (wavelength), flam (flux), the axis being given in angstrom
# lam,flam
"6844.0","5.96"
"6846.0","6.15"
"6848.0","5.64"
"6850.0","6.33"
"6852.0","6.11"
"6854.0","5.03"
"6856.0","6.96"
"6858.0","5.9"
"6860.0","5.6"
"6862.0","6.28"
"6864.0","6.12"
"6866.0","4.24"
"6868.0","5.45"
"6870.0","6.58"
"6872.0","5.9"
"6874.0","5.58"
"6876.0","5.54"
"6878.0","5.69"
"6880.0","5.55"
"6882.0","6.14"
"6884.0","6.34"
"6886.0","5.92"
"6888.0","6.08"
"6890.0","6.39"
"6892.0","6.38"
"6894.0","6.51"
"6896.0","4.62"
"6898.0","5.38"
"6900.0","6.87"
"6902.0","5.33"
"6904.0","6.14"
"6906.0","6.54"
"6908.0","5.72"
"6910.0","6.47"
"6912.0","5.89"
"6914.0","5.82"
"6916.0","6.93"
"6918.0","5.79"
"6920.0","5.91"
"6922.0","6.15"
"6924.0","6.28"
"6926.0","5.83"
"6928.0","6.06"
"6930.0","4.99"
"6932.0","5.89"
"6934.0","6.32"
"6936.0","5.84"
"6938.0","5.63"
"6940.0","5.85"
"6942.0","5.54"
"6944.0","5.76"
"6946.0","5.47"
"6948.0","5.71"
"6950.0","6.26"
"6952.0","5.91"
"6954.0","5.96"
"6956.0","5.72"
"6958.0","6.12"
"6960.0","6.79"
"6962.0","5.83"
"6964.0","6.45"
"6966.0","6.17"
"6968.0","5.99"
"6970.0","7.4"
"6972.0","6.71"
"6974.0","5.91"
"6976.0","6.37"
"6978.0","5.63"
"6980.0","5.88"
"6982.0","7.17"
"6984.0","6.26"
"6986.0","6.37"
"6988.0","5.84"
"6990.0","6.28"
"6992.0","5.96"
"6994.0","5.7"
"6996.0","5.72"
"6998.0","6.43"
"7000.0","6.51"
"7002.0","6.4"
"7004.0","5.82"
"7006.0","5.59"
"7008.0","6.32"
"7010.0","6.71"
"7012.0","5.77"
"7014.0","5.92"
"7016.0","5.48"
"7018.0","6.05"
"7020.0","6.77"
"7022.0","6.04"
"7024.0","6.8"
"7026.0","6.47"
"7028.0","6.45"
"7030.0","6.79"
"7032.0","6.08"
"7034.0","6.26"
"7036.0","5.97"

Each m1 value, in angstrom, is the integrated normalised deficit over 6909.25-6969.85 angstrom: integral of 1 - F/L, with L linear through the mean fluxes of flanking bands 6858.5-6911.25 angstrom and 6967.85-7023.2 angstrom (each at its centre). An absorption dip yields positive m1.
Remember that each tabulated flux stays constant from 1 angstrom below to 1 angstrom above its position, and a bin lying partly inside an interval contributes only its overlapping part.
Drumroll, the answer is 0.4 angstrom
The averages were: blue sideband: 5.9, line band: 6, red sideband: 6.18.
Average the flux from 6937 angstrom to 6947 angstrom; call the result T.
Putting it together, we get 5.65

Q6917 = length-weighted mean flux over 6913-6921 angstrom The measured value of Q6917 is 6.11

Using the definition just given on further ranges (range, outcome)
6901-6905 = 5.73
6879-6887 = 5.99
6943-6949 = 5.65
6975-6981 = 5.96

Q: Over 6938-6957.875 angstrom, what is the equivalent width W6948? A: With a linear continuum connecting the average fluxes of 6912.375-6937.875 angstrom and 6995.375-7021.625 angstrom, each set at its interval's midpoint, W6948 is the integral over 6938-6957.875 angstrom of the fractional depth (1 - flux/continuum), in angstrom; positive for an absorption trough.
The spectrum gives 0.7 angstrom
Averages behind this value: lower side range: 5.97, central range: 5.8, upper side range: 6.12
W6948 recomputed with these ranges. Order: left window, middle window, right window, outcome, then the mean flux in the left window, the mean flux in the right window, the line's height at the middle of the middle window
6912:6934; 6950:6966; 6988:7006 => -0.29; 5.98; 6.06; 6.02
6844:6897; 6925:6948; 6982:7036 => 1.12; 5.89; 6.2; 6.04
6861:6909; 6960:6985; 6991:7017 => -1.44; 5.89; 6.03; 5.99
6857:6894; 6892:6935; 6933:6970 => -0.28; 5.89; 6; 5.94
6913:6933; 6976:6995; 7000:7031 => 0.04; 5.97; 6.23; 6.15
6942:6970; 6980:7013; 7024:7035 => 0.50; 6.04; 6.45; 6.27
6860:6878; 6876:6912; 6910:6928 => -0.54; 5.7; 6.1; 5.9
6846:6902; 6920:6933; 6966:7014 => 0.34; 5.89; 6.2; 6.03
